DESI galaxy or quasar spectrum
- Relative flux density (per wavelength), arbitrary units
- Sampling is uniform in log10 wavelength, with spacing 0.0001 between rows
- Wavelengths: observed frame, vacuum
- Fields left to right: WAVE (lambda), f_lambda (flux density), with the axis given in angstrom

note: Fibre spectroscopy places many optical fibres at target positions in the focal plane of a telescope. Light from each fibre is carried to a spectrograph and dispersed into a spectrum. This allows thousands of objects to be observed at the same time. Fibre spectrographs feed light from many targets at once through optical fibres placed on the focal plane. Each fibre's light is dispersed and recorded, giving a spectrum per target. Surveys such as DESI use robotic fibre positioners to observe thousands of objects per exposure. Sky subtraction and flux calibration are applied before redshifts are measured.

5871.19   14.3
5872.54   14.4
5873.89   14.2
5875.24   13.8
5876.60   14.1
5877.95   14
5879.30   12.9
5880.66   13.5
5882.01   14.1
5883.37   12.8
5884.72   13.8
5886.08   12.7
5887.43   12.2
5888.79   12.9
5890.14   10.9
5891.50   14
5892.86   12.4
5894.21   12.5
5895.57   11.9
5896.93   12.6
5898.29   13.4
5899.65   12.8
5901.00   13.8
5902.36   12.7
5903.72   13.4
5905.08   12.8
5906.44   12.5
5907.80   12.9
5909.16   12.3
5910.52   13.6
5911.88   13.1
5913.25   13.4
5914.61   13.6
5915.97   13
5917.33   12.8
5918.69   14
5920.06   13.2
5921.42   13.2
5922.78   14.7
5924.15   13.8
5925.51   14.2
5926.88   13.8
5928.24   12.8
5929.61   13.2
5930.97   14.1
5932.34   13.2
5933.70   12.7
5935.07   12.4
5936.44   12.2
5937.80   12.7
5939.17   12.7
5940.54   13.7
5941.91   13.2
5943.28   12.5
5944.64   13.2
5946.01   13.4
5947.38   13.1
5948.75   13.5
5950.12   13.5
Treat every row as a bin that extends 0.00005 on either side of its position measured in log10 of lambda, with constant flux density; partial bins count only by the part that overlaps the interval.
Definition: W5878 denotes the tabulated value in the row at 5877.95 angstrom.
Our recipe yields 14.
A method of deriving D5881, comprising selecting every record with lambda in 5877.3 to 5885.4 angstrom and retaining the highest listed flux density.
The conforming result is 14.1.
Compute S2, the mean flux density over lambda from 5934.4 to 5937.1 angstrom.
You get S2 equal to 12.3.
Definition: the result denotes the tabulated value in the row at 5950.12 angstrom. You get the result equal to 13.5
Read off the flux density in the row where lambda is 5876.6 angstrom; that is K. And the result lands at 14.1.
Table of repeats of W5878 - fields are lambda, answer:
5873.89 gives 14.2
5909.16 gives 12.3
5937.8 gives 12.7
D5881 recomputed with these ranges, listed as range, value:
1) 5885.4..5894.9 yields 14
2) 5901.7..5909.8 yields 13.4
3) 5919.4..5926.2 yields 14.7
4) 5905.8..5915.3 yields 13.6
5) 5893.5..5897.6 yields 12.6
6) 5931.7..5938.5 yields 13.2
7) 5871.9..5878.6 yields 14.4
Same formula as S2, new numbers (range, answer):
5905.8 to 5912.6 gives 12.9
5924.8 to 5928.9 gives 13.6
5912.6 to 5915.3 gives 13.5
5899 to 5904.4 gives 13.2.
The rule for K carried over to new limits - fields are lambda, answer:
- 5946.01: 13.4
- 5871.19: 14.3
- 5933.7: 12.7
